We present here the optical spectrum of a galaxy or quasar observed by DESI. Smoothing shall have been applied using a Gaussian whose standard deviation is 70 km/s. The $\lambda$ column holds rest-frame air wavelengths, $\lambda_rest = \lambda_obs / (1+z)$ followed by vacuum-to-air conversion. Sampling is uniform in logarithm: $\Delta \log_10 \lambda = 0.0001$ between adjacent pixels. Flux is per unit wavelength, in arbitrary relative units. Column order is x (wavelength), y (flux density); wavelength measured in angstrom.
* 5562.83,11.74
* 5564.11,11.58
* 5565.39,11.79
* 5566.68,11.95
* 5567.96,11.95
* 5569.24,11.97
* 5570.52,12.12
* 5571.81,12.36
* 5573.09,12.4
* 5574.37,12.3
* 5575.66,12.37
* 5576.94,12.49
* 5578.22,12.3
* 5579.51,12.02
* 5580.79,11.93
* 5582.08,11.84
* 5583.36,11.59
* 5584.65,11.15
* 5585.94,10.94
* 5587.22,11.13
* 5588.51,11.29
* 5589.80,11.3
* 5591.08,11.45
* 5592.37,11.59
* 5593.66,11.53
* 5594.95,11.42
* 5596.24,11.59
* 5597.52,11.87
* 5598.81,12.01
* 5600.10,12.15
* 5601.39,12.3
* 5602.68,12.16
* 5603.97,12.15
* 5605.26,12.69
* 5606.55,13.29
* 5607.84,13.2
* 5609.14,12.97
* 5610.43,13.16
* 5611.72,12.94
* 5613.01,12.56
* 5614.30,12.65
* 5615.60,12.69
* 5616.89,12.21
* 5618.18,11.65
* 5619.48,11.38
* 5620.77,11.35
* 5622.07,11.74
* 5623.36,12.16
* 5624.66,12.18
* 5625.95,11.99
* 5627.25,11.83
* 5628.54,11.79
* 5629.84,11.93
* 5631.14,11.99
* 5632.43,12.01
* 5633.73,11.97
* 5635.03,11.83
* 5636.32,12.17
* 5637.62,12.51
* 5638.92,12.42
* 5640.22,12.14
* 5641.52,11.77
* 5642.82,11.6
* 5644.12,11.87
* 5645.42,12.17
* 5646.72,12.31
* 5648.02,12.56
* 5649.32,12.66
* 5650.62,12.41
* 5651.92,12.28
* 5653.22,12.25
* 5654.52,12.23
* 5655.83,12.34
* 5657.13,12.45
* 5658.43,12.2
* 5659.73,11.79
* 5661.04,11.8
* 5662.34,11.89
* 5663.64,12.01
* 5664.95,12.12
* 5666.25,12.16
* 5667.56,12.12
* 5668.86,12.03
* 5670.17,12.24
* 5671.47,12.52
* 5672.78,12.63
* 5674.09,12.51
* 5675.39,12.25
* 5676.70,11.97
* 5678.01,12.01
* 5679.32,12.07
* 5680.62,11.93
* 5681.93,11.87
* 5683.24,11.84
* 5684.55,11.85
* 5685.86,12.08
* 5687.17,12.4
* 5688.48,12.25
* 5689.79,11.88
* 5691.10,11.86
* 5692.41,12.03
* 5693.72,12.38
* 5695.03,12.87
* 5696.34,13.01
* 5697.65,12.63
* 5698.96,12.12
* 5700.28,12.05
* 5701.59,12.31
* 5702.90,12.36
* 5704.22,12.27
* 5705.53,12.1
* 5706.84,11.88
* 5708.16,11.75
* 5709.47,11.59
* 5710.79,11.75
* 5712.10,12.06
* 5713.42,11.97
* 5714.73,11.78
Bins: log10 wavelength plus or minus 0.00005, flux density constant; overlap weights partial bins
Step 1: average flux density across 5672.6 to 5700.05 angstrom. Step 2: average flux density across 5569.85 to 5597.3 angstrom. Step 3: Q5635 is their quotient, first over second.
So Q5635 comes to 1.04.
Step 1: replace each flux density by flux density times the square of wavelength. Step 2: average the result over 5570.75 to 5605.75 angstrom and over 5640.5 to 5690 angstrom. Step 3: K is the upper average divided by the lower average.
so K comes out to 1.1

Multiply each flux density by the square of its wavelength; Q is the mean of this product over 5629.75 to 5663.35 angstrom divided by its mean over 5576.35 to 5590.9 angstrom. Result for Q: 1.07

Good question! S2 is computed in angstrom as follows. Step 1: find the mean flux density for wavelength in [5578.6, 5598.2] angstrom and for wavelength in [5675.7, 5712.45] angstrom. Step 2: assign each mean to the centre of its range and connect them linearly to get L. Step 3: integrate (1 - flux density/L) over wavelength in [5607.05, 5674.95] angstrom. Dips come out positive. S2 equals -2.2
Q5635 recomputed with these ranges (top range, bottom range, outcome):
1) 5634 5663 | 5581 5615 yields 1.01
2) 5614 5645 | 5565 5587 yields 1.00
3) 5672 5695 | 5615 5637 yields 1.02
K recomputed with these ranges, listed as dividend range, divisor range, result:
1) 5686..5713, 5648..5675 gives 1.01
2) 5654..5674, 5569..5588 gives 1.05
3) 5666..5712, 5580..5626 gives 1.04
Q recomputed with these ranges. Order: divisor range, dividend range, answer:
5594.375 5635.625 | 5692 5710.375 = 1.04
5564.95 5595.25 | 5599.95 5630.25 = 1.06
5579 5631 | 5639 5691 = 1.03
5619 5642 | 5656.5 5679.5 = 1.03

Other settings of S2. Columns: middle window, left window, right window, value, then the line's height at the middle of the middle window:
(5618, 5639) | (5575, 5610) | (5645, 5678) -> 0.3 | 12.1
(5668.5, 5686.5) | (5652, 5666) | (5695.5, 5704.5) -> 0.2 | 12.2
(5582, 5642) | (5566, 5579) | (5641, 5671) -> 0.8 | 12.2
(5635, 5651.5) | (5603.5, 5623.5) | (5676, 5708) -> 0.2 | 12.3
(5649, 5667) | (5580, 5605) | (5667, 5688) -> -0.2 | 12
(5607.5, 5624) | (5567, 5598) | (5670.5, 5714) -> -0.6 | 11.9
